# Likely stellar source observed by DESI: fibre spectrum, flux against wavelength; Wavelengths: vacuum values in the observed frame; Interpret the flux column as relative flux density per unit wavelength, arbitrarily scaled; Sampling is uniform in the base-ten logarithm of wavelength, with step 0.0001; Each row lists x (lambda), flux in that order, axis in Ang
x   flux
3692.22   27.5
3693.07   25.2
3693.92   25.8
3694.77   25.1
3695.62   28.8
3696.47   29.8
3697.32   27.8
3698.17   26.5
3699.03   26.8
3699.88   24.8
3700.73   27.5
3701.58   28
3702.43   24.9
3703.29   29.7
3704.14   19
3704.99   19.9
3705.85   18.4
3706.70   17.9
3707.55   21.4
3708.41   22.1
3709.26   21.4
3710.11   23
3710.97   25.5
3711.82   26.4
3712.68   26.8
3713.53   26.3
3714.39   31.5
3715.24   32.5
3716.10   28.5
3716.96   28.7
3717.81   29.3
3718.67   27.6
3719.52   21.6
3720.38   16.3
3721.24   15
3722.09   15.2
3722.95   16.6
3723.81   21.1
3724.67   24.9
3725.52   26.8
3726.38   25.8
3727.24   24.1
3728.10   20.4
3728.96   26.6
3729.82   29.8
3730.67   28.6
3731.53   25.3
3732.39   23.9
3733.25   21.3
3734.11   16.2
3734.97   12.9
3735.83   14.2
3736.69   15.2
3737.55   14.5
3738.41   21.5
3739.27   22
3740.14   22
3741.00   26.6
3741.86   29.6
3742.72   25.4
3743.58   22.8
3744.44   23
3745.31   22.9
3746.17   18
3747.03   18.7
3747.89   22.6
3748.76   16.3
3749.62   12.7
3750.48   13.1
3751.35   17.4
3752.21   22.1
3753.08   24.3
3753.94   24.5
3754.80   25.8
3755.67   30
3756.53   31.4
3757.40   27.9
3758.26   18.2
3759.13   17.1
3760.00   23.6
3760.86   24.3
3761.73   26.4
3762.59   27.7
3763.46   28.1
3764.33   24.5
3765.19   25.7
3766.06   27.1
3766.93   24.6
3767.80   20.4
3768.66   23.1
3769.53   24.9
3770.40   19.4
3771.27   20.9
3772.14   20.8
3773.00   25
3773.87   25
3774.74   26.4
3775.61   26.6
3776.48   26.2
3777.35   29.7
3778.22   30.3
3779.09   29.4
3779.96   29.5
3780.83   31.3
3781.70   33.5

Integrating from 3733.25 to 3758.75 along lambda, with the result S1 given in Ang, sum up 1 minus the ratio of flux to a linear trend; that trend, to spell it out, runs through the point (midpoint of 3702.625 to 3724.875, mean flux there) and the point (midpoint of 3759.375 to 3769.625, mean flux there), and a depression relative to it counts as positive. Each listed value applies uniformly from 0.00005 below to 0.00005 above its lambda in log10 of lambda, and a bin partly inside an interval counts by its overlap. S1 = 3.4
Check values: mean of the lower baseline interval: 23.3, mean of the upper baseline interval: 24.9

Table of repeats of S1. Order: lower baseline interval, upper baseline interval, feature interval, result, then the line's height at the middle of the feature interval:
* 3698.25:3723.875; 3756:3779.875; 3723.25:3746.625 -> 1.9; 24.4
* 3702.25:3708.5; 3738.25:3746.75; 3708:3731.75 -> -2.5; 22.2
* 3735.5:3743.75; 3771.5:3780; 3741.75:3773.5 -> 1.4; 24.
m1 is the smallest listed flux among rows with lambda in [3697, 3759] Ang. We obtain 12.7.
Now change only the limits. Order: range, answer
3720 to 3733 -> 15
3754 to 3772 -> 17.1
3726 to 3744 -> 12.9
